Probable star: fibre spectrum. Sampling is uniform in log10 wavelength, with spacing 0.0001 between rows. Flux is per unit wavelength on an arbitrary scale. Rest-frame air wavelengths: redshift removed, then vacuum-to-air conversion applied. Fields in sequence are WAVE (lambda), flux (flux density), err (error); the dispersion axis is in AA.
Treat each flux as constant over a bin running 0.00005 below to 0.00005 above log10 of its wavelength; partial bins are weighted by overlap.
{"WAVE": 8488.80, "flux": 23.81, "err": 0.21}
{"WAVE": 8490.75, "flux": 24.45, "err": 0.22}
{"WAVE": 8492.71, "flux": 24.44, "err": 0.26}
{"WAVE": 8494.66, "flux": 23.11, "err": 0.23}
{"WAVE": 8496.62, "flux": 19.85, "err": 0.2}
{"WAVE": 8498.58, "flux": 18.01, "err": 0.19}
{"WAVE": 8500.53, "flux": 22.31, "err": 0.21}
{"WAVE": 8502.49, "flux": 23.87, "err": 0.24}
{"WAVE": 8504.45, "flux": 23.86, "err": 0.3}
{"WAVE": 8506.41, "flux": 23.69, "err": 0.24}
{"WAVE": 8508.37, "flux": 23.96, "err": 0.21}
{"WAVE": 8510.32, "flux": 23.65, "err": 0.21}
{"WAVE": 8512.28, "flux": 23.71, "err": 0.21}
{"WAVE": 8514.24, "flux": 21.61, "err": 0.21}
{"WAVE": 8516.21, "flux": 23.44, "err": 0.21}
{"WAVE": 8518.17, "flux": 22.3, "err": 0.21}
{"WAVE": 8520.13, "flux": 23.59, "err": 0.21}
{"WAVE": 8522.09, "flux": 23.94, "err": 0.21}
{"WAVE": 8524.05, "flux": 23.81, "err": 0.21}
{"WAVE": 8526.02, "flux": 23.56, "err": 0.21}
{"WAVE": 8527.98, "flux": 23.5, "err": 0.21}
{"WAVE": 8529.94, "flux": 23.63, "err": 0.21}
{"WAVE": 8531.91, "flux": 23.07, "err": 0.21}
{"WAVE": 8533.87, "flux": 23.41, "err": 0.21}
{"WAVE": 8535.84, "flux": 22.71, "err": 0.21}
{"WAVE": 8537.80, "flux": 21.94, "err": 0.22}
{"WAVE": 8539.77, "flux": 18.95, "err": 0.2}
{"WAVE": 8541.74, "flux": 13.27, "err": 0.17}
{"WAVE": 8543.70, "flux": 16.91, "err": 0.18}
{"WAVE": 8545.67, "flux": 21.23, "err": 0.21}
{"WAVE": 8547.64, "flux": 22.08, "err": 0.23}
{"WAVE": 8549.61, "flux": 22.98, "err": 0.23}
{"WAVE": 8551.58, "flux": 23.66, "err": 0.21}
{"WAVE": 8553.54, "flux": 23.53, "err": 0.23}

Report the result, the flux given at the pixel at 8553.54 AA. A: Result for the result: 23.53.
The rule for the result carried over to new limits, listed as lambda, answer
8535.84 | 22.71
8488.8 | 23.81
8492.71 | 24.44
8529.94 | 23.63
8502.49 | 23.87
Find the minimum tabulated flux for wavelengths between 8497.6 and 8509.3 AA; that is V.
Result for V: 18.01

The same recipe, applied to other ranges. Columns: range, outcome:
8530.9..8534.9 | 23.07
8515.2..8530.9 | 22.3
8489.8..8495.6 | 23.11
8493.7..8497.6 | 19.85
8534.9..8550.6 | 13.27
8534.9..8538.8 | 21.94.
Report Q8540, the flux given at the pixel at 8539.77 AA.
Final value 18.95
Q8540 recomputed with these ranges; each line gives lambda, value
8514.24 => 21.61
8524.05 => 23.81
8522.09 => 23.94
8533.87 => 23.41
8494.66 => 23.11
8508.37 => 23.96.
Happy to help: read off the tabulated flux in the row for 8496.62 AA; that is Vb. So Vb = 19.85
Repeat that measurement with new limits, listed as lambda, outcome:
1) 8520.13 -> 23.59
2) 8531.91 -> 23.07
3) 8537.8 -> 21.94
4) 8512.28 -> 23.71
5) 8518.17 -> 22.3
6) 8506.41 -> 23.69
